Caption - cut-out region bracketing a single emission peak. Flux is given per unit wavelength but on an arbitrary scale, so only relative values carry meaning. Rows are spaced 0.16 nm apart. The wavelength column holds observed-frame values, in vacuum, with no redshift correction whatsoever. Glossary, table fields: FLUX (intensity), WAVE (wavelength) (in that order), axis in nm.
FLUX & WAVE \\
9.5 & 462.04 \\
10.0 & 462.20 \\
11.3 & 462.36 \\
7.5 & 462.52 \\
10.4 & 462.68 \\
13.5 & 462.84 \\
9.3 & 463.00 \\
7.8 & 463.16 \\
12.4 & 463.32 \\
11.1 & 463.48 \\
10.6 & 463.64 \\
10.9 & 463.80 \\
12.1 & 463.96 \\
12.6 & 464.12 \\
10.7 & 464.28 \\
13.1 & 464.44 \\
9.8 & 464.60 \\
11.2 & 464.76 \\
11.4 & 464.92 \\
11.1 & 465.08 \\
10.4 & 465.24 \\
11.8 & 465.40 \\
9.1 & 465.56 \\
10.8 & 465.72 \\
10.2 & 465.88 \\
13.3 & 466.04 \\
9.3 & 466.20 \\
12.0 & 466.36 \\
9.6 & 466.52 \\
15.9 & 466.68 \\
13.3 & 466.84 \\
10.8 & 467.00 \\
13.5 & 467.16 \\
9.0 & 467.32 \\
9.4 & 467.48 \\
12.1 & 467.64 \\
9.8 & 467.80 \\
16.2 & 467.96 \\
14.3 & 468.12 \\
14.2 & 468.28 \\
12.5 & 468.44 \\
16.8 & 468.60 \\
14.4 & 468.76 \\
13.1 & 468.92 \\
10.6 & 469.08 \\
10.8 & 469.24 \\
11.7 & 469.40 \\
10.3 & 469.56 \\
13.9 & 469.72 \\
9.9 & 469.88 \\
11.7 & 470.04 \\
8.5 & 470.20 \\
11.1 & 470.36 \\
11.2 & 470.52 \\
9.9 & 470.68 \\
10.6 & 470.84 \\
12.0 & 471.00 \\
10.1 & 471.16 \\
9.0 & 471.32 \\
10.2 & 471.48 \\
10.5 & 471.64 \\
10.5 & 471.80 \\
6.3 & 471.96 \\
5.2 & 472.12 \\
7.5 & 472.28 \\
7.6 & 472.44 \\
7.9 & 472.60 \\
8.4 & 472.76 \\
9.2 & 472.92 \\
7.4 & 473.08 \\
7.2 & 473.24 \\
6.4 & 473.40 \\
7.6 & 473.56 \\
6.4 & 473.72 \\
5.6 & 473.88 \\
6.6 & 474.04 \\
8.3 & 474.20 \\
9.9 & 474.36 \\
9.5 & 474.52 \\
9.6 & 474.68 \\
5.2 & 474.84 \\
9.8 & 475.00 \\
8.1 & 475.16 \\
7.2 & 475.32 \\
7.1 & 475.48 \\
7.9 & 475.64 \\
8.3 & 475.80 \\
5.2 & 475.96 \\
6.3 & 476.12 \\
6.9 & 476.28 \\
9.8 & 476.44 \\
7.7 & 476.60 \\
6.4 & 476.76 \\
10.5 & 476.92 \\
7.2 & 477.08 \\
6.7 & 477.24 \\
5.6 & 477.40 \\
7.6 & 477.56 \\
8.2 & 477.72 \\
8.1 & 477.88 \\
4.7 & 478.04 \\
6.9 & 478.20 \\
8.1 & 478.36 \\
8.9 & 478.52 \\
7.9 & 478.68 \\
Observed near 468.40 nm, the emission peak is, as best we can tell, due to C III] 1909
